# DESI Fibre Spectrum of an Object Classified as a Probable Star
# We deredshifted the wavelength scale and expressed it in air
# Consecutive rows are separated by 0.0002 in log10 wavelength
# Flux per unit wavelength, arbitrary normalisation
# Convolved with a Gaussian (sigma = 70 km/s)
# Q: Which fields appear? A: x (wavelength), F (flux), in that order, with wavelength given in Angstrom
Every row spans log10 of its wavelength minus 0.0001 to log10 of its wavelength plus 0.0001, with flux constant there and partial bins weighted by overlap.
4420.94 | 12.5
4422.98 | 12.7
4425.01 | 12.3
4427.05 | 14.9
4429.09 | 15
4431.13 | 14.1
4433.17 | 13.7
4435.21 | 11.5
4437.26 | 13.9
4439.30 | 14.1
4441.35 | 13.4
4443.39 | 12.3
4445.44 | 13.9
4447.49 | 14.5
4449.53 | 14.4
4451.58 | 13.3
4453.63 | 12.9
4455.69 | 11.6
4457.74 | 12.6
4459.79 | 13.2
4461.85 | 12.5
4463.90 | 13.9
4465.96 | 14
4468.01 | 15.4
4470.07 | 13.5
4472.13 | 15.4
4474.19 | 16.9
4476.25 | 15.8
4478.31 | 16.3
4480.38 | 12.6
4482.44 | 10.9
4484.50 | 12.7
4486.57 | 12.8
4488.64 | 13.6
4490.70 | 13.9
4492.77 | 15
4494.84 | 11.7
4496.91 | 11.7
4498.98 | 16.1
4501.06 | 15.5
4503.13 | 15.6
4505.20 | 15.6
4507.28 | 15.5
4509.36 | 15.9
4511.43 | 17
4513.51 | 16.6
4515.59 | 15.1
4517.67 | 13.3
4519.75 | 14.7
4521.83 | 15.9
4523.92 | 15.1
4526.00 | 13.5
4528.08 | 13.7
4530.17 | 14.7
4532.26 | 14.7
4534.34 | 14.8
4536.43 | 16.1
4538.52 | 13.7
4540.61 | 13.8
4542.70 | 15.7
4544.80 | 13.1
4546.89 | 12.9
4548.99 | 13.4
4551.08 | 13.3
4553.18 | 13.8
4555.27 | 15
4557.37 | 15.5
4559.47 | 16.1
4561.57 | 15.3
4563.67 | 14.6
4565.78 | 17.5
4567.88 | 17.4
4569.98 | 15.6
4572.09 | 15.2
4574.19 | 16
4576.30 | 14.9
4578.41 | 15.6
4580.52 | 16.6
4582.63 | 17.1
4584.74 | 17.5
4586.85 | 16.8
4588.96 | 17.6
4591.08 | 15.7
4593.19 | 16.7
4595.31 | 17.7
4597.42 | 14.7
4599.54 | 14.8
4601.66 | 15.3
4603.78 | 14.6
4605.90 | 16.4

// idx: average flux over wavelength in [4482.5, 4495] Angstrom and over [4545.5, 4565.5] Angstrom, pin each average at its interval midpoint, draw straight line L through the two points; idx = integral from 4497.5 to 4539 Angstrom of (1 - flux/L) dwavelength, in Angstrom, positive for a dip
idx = -4.1 Angstrom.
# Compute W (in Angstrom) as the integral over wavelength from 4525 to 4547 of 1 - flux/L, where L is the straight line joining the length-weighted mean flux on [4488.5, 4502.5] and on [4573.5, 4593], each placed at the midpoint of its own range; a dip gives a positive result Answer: 1.2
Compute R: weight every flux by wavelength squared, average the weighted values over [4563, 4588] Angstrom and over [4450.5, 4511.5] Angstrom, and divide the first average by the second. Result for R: 1.2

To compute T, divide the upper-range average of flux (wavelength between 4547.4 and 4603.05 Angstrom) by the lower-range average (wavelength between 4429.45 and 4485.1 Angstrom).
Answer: 1.1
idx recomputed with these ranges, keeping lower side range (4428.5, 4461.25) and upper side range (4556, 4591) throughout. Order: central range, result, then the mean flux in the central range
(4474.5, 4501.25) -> 1.00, 13.8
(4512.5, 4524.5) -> -0.11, 15.1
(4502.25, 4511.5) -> -0.68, 15.8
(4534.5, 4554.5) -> 1.94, 14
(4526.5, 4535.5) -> 0.48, 14.4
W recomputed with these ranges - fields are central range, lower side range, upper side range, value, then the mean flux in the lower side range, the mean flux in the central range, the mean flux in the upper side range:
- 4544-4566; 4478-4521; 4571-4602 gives 1.4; 14.4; 14.5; 16.2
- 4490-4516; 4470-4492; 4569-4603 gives -0.9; 14.1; 15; 16.1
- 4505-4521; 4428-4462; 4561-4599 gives -0.7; 13.4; 15.5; 16.2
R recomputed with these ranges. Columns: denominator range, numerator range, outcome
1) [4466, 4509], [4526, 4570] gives 1.06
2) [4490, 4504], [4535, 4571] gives 1.07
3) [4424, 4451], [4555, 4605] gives 1.25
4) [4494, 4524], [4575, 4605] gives 1.11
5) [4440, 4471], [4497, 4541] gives 1.15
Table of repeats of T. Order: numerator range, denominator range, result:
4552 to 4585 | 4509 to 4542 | 1.06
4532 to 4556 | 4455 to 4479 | 0.99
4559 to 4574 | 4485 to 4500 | 1.18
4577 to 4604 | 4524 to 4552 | 1.15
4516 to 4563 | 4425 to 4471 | 1.07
